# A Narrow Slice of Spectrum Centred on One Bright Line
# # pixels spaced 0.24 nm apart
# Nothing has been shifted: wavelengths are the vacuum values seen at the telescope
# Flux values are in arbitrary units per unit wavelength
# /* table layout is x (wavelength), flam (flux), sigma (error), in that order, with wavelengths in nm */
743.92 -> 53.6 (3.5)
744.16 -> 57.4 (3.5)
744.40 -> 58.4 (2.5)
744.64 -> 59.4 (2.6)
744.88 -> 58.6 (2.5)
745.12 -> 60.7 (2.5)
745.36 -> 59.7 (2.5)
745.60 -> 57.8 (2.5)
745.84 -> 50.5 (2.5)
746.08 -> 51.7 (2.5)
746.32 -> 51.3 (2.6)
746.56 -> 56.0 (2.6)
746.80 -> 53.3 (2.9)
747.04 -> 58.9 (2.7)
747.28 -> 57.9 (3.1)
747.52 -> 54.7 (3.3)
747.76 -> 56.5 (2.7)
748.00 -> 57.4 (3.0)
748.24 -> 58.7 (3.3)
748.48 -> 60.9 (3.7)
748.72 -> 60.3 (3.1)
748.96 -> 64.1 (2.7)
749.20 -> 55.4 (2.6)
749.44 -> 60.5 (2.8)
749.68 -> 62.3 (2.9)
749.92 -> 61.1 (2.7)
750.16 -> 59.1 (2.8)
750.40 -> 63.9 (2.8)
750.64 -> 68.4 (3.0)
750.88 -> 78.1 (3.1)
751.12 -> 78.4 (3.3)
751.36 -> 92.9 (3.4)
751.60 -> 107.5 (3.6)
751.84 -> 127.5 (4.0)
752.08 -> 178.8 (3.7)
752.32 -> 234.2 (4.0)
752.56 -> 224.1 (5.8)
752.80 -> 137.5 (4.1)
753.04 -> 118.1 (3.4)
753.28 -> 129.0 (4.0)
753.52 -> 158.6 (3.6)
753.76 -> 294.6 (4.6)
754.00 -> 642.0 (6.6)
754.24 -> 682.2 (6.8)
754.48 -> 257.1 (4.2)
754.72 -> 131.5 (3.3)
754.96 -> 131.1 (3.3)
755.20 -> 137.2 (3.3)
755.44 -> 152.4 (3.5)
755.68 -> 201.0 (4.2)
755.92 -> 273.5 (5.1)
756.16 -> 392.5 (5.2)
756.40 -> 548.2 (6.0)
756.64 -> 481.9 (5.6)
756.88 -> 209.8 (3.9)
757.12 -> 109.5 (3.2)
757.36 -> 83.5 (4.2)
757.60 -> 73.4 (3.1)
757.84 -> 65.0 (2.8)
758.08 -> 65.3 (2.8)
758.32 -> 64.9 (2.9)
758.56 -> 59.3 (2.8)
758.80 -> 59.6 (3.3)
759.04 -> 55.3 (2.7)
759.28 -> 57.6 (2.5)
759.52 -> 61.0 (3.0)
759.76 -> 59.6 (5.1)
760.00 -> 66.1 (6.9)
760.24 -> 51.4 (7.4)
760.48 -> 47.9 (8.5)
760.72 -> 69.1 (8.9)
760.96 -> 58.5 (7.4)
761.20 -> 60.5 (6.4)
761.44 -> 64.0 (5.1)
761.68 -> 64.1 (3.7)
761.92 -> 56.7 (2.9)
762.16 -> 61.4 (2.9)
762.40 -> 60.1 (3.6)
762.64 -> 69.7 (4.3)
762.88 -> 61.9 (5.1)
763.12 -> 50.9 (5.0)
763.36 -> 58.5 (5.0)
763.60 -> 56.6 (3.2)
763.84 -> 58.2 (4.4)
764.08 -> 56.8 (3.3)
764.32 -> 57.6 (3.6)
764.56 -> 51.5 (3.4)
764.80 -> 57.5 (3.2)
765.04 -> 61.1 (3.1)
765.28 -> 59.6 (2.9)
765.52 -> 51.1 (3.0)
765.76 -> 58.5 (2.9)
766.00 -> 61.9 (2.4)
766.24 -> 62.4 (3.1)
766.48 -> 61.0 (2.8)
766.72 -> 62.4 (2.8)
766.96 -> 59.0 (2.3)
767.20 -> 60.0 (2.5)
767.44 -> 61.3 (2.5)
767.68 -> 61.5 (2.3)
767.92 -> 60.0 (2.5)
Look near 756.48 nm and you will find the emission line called [N II] 6583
